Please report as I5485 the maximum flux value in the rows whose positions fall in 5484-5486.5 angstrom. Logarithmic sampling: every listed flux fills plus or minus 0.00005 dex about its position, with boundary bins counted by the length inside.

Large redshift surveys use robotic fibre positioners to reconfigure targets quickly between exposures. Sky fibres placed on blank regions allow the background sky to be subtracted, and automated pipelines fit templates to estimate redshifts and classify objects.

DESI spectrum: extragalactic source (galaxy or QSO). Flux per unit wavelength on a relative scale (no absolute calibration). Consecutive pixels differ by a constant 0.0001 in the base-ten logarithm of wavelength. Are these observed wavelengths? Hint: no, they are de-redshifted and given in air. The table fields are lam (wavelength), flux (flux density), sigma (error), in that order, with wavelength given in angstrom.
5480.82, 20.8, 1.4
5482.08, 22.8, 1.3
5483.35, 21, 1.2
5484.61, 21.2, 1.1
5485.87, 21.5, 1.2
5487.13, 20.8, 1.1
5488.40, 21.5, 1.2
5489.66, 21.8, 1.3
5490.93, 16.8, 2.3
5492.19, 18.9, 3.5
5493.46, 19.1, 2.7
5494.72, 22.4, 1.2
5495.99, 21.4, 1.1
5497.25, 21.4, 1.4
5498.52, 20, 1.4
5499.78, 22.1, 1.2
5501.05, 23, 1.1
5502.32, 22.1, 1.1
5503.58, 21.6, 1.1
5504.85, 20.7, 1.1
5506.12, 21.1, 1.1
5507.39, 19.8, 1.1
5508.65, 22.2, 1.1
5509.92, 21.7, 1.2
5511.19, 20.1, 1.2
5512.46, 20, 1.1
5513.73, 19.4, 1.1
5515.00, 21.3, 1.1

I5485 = 21.5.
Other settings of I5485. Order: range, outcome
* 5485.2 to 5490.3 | 21.8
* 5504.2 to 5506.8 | 21.1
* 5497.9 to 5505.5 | 23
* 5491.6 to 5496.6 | 22.4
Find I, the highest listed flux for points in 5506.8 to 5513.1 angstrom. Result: 22.2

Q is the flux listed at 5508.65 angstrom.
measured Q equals 22.2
